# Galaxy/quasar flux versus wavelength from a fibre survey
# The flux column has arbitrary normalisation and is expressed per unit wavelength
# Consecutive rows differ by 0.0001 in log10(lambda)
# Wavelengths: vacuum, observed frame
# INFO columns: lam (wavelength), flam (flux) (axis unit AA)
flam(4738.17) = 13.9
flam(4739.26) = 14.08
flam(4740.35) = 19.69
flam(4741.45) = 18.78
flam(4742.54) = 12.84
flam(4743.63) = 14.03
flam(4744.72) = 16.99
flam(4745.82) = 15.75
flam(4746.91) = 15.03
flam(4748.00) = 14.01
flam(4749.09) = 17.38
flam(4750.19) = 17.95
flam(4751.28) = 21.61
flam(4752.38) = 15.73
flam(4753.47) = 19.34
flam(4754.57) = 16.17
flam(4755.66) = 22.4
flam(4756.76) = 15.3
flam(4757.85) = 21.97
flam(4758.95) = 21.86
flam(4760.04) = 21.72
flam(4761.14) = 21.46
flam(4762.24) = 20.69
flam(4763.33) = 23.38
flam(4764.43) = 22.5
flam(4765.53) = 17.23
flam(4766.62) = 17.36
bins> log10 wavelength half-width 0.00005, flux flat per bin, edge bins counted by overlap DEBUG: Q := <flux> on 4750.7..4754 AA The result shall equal 18.9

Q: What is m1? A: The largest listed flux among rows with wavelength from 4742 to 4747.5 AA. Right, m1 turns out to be 16.99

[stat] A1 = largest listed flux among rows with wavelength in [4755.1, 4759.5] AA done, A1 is 22.4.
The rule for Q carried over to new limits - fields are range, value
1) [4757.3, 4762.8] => 21.6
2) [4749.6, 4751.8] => 19.7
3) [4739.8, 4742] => 19.2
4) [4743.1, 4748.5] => 15.2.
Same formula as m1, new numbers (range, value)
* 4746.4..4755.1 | 21.61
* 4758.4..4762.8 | 21.86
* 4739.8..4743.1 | 19.69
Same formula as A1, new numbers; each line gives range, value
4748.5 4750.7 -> 17.95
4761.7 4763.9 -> 23.38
